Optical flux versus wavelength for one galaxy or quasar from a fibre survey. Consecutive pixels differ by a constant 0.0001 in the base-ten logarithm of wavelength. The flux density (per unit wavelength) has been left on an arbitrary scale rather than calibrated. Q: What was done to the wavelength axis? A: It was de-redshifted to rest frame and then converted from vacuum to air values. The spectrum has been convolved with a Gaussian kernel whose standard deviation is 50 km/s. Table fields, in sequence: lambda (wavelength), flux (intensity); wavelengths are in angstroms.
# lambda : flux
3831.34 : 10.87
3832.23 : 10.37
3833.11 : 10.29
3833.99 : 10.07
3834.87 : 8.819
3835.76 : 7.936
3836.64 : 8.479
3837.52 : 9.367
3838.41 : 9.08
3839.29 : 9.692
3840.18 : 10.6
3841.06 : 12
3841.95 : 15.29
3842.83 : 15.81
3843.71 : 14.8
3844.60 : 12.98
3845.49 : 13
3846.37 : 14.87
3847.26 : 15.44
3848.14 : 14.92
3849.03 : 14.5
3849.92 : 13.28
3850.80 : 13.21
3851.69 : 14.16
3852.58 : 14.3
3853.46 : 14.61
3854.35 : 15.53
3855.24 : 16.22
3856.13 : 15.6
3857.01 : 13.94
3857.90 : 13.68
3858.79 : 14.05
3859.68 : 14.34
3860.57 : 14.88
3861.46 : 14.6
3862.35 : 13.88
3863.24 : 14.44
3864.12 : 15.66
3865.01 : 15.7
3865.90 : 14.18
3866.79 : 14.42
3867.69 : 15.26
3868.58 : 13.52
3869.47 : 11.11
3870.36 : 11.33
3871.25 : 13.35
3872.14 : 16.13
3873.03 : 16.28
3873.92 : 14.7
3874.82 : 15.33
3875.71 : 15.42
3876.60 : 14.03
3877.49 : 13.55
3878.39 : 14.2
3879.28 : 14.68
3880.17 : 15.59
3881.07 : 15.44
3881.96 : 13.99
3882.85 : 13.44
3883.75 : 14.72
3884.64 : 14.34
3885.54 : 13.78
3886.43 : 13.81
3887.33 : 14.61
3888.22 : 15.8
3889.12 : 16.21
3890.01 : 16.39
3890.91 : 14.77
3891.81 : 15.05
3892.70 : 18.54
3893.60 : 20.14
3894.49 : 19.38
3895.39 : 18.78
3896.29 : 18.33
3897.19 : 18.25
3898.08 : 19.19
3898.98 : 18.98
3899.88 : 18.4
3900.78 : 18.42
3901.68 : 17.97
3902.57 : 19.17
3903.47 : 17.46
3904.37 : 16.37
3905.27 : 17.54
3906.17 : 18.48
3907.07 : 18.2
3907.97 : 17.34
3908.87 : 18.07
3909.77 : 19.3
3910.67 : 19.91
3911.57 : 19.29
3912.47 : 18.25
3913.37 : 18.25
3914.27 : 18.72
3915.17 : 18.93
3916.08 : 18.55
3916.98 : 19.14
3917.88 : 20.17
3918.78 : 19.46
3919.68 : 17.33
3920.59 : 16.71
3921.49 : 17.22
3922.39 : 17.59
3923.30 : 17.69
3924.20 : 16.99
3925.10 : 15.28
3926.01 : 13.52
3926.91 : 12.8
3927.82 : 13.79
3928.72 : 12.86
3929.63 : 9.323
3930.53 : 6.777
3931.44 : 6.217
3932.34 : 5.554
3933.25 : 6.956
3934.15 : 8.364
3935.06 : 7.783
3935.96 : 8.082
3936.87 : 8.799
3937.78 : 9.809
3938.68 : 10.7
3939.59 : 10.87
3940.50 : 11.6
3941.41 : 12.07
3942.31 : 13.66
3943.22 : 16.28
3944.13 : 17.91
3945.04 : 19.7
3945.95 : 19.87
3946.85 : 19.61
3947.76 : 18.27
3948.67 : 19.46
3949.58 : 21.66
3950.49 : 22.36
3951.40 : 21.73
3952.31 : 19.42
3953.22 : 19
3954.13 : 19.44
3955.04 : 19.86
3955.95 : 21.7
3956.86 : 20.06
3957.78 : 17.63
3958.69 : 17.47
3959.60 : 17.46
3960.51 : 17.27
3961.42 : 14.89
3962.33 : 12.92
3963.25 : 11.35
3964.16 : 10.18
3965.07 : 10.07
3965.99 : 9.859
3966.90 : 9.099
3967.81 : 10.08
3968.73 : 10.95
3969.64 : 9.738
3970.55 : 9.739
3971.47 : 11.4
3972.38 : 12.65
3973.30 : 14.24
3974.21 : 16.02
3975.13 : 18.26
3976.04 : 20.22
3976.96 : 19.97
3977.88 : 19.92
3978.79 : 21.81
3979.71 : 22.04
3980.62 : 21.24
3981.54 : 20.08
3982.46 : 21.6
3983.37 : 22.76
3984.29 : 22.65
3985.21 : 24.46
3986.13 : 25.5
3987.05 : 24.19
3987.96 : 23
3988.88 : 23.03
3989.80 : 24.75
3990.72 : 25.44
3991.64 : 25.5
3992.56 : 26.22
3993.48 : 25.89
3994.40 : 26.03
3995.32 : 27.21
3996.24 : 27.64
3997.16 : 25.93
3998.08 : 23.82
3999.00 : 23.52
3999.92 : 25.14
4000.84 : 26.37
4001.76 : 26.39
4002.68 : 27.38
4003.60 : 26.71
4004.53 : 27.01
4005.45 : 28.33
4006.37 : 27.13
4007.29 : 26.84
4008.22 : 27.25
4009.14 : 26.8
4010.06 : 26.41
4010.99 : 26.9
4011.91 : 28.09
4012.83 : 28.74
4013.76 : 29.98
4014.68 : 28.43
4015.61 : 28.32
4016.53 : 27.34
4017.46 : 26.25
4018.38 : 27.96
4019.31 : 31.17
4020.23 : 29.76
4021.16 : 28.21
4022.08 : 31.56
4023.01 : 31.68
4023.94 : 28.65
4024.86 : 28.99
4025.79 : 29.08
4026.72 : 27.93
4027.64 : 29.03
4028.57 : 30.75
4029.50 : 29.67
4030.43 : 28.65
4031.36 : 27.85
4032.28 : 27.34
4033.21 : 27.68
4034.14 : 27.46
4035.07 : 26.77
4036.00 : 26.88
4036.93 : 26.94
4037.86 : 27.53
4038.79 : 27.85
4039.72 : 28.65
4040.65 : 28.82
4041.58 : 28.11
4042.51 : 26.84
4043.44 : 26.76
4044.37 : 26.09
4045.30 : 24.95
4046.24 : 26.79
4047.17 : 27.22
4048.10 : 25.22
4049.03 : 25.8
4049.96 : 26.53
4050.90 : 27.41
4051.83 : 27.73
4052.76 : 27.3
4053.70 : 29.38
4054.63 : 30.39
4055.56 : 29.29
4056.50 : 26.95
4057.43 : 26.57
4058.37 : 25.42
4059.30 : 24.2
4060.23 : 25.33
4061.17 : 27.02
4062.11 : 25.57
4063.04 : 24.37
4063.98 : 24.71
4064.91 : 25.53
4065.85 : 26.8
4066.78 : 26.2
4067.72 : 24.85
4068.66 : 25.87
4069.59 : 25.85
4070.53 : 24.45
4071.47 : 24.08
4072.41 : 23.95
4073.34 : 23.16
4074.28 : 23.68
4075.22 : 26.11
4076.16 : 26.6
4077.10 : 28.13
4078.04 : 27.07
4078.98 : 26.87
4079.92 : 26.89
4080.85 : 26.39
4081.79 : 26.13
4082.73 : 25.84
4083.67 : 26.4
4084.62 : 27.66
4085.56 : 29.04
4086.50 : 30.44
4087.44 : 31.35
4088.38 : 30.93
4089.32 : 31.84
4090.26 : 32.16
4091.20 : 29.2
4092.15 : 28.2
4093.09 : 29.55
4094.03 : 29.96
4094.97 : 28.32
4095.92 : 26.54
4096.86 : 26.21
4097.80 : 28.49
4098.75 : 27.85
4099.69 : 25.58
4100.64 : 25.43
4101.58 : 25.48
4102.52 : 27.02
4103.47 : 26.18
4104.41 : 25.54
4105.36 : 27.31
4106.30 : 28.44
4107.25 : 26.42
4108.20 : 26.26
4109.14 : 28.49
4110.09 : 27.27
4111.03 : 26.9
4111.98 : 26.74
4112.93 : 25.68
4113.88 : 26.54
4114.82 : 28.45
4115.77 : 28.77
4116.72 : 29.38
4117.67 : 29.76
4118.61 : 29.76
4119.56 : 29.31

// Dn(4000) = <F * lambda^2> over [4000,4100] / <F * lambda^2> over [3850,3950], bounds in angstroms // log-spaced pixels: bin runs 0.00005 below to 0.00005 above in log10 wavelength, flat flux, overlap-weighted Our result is 1.93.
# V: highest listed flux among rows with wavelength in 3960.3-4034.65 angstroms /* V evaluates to 31.68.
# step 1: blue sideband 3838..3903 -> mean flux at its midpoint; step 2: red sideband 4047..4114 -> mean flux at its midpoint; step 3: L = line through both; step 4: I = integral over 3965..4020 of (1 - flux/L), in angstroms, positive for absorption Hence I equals -1.7 angstroms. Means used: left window 15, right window 27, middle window 22.8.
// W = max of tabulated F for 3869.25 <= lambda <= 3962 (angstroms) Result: 22.36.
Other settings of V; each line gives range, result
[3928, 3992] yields 25.5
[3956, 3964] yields 20.06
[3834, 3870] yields 16.22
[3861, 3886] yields 16.28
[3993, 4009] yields 28.33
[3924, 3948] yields 19.87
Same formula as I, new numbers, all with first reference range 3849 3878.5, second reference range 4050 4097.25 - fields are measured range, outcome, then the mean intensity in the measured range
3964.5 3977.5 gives 4.90 angstroms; 13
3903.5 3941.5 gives 6.78 angstroms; 14.6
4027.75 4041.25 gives -1.85 angstroms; 28.1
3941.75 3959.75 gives 0.50 angstroms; 19.1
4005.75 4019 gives -2.42 angstroms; 27.6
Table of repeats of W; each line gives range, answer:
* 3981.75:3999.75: 27.64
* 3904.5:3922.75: 20.17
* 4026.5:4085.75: 30.75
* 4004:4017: 29.98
